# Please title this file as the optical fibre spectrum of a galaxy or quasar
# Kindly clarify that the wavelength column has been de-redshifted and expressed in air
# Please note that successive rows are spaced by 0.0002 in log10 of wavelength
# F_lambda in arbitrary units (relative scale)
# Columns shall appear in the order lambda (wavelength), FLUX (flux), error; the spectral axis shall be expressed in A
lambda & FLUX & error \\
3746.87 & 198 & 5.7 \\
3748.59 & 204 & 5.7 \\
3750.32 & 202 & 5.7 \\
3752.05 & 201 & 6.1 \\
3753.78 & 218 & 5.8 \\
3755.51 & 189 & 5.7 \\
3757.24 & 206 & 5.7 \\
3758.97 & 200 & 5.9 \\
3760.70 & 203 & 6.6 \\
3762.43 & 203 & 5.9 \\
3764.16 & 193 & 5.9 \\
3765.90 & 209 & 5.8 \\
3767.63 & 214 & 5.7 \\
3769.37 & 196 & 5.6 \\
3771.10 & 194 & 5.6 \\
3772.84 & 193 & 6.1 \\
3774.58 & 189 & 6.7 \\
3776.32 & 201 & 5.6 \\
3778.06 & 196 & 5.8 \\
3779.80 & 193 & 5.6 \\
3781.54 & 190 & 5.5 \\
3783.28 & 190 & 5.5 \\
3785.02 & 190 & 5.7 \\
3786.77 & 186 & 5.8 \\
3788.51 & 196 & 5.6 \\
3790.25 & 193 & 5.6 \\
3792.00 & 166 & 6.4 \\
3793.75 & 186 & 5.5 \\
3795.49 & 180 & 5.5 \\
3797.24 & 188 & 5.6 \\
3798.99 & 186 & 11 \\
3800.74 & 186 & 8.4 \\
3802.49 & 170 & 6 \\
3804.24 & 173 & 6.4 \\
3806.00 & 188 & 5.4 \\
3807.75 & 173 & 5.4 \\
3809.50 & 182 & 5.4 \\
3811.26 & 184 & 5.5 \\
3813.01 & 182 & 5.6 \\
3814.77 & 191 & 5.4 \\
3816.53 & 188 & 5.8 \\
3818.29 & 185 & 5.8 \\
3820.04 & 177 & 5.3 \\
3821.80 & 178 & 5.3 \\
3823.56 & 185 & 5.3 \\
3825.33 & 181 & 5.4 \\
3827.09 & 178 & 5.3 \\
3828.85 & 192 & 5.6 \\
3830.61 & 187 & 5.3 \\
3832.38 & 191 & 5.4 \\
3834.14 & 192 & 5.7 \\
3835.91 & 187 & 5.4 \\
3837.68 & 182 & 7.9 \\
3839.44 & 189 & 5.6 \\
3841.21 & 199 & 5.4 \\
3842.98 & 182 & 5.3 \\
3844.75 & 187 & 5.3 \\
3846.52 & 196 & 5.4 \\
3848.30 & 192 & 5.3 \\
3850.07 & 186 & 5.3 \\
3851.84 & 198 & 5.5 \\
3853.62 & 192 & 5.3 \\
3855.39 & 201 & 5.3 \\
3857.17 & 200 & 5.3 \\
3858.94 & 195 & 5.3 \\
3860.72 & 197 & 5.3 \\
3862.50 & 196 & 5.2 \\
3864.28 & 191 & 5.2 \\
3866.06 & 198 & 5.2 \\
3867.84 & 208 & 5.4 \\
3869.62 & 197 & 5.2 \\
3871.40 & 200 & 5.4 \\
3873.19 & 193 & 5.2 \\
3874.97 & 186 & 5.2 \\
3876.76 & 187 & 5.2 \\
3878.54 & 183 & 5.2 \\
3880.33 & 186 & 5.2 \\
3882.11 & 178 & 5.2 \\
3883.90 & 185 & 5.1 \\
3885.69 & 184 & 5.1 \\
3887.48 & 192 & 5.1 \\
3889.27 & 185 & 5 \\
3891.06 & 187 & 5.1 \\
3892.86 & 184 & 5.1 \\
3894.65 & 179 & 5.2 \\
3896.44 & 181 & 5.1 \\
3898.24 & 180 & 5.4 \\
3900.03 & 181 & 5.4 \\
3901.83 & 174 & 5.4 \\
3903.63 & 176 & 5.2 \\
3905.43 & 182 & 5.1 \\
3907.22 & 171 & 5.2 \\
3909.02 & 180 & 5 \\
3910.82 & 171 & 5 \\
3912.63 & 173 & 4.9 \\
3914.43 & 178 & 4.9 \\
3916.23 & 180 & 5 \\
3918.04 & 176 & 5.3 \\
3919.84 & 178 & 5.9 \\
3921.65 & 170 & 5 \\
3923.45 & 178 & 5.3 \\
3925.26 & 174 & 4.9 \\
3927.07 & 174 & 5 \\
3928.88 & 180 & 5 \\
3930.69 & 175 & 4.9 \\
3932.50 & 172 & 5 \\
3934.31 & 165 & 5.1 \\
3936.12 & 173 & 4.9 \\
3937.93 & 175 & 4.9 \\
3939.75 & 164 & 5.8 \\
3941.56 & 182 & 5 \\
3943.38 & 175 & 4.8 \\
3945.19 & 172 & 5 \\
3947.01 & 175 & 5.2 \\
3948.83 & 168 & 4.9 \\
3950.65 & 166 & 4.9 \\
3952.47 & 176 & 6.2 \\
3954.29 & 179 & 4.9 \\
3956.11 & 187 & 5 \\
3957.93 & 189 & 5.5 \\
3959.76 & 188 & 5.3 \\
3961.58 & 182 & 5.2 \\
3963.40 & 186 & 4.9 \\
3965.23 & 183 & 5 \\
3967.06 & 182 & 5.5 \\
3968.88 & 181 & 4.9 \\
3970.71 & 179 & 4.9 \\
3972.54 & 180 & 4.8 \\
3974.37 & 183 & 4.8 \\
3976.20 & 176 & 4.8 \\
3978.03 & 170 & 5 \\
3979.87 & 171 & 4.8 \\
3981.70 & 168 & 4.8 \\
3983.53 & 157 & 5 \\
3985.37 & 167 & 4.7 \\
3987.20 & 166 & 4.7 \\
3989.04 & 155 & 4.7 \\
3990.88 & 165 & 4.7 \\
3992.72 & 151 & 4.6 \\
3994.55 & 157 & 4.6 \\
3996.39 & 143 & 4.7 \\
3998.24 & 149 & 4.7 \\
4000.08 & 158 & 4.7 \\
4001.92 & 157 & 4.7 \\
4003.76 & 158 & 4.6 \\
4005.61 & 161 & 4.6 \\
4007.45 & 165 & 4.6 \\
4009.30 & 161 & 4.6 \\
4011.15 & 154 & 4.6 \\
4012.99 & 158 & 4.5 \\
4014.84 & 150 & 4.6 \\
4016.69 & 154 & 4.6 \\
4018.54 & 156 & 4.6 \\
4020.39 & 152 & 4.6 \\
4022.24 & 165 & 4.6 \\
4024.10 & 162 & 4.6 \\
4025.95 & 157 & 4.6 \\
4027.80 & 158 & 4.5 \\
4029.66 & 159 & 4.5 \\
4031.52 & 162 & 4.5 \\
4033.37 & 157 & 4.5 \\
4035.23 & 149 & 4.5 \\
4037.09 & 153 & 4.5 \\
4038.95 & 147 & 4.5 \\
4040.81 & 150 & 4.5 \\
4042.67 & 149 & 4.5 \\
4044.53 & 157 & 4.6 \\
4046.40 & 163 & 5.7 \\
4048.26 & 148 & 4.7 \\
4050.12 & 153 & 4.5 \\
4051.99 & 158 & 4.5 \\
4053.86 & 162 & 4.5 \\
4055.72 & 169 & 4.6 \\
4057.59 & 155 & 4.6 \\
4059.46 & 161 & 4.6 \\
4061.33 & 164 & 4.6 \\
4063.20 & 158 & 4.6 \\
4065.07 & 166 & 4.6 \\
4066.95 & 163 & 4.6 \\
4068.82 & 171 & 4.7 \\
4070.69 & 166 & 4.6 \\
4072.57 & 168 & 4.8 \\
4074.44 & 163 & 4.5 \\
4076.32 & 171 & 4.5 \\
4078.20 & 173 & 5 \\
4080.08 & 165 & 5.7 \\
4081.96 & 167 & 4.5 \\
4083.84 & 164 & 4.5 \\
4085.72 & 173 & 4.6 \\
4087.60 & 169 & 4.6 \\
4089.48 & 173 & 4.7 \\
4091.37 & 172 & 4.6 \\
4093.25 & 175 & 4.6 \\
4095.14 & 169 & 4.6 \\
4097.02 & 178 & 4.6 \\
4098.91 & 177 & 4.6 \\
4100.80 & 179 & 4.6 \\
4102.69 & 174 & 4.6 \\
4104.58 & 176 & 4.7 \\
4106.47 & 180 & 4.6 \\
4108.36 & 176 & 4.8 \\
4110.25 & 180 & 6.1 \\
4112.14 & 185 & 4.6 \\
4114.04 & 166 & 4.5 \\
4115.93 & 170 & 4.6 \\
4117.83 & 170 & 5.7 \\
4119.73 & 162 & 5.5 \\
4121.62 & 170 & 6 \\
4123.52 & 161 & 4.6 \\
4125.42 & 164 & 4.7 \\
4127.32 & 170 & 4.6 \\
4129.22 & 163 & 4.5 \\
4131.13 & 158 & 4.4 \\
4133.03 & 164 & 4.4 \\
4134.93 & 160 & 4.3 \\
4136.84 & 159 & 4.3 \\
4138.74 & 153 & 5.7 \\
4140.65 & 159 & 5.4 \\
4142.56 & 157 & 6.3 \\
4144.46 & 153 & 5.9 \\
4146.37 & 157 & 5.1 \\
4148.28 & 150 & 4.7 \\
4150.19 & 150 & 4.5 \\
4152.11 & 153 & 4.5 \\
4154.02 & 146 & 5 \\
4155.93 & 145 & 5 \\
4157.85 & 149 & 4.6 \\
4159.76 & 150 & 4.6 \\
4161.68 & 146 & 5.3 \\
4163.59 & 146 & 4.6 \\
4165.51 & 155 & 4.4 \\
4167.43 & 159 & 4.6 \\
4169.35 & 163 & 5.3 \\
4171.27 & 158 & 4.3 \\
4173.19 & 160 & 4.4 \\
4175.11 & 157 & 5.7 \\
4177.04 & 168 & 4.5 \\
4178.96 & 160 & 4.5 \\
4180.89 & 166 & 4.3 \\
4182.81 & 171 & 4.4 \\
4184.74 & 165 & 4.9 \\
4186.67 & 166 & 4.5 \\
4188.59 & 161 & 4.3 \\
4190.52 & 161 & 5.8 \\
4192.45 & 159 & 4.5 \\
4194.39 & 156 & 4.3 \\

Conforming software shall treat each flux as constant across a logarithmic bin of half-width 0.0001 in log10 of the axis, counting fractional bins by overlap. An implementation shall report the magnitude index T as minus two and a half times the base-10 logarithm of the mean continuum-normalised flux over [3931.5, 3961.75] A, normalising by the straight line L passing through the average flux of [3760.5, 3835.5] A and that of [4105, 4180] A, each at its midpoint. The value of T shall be 0.00 mag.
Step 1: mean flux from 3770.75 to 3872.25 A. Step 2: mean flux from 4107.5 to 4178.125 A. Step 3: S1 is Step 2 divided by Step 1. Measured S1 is 0.85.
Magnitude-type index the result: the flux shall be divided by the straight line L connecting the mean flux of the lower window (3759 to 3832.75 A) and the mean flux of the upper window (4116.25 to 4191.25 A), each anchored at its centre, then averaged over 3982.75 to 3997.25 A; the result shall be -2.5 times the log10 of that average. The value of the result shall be 0.10 mag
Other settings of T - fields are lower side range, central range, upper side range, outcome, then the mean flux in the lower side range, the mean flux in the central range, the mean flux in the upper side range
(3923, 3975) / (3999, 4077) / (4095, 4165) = 0.07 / 177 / 159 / 163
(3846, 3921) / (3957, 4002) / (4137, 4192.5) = 0.04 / 186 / 170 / 157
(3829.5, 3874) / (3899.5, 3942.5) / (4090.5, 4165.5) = 0.07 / 193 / 175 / 163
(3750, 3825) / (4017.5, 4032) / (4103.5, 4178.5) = 0.08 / 190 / 159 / 161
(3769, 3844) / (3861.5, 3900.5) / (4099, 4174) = -0.04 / 186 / 188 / 162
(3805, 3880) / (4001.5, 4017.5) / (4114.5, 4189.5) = 0.10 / 189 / 158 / 159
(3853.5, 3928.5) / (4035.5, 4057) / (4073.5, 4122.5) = 0.13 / 185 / 155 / 172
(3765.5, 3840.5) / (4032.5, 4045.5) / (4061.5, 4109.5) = 0.15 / 187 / 152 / 171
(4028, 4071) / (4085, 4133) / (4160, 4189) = -0.08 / 158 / 171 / 160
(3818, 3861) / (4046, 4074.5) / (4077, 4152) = 0.06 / 189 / 162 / 167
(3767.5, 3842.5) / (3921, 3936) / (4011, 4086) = 0.00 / 187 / 174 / 160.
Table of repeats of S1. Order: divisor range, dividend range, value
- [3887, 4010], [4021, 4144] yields 0.95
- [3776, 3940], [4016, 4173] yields 0.88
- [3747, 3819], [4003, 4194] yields 0.84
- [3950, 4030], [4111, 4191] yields 0.96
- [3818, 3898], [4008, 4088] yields 0.85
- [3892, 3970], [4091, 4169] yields 0.92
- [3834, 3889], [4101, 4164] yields 0.84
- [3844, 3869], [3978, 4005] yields 0.81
